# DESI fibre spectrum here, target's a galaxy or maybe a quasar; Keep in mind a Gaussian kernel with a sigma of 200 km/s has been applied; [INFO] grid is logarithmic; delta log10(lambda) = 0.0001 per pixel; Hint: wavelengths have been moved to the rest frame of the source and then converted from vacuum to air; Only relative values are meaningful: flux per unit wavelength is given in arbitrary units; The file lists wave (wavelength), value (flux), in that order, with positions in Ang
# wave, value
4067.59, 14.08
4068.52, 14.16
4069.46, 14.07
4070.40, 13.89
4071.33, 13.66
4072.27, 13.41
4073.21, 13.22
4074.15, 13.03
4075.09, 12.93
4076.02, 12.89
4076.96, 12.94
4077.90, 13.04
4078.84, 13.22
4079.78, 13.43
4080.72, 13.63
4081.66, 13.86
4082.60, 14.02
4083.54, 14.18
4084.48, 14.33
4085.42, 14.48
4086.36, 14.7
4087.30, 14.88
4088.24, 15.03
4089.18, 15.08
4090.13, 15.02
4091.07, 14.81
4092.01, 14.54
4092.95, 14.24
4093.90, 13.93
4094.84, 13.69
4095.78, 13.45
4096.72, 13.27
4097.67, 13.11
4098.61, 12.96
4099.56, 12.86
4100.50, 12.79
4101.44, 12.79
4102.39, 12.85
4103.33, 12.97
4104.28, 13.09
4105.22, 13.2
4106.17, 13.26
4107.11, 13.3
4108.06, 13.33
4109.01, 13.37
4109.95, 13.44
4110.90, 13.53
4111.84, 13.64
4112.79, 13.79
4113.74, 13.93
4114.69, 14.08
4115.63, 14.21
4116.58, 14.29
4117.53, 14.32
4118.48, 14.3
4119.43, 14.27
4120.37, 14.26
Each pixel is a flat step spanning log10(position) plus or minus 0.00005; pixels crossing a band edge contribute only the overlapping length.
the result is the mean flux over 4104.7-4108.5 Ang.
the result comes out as 13.3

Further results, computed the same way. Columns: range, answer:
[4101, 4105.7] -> 13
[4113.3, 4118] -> 14.2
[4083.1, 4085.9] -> 14.3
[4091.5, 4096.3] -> 14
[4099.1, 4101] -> 12.9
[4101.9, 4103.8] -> 12.9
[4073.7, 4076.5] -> 13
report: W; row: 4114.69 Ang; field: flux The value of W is 14.08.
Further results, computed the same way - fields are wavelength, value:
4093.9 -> 13.93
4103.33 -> 12.97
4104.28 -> 13.09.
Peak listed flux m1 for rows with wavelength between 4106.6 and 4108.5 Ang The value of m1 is 13.33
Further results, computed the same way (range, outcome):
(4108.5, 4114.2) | 13.93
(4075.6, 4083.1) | 14.02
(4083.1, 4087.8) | 14.88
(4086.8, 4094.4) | 15.08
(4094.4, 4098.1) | 13.69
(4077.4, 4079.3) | 13.22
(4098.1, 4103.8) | 12.97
